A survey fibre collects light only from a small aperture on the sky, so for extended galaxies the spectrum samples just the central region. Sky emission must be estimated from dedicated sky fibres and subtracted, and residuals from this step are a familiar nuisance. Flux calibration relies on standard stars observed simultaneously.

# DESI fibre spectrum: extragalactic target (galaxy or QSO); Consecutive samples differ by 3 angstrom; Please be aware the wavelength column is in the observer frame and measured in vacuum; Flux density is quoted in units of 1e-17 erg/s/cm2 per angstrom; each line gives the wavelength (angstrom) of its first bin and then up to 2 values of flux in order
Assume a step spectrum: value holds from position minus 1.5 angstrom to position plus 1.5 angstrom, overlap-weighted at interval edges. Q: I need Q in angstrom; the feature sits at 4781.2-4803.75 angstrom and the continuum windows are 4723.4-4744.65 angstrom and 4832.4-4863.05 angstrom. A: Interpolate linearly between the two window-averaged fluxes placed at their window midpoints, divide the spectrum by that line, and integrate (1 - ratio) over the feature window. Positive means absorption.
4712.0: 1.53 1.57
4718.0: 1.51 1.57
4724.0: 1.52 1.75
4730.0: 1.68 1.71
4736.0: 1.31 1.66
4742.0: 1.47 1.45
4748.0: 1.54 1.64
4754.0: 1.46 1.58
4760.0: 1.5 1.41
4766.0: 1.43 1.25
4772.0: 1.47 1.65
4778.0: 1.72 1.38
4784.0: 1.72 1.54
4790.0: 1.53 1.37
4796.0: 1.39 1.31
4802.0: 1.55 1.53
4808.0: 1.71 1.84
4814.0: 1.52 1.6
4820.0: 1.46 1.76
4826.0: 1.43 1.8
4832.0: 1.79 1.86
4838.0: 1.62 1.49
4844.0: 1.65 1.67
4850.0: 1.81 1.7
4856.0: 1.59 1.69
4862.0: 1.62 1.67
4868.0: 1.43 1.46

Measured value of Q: 2.0 angstrom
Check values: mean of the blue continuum 1.58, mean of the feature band 1.48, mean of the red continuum 1.68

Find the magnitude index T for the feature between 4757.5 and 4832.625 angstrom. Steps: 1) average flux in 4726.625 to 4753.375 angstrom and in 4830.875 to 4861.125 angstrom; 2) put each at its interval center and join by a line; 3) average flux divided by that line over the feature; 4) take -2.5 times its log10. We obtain 0.06 mag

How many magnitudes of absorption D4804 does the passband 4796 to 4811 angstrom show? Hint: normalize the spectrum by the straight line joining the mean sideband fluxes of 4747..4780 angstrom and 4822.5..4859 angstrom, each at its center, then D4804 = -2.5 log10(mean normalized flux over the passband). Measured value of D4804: 0.04 mag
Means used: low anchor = 1.51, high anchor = 1.68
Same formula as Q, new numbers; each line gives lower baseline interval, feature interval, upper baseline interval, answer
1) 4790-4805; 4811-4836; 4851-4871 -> -2.58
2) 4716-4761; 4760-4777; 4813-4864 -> 1.40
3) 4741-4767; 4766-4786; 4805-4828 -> 0.22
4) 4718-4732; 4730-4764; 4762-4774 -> -0.51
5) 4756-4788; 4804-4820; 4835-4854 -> -0.27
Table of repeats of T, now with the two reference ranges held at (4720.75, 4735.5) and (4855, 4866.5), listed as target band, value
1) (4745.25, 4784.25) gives 0.09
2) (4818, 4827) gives 0.05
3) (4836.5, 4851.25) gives 0.00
